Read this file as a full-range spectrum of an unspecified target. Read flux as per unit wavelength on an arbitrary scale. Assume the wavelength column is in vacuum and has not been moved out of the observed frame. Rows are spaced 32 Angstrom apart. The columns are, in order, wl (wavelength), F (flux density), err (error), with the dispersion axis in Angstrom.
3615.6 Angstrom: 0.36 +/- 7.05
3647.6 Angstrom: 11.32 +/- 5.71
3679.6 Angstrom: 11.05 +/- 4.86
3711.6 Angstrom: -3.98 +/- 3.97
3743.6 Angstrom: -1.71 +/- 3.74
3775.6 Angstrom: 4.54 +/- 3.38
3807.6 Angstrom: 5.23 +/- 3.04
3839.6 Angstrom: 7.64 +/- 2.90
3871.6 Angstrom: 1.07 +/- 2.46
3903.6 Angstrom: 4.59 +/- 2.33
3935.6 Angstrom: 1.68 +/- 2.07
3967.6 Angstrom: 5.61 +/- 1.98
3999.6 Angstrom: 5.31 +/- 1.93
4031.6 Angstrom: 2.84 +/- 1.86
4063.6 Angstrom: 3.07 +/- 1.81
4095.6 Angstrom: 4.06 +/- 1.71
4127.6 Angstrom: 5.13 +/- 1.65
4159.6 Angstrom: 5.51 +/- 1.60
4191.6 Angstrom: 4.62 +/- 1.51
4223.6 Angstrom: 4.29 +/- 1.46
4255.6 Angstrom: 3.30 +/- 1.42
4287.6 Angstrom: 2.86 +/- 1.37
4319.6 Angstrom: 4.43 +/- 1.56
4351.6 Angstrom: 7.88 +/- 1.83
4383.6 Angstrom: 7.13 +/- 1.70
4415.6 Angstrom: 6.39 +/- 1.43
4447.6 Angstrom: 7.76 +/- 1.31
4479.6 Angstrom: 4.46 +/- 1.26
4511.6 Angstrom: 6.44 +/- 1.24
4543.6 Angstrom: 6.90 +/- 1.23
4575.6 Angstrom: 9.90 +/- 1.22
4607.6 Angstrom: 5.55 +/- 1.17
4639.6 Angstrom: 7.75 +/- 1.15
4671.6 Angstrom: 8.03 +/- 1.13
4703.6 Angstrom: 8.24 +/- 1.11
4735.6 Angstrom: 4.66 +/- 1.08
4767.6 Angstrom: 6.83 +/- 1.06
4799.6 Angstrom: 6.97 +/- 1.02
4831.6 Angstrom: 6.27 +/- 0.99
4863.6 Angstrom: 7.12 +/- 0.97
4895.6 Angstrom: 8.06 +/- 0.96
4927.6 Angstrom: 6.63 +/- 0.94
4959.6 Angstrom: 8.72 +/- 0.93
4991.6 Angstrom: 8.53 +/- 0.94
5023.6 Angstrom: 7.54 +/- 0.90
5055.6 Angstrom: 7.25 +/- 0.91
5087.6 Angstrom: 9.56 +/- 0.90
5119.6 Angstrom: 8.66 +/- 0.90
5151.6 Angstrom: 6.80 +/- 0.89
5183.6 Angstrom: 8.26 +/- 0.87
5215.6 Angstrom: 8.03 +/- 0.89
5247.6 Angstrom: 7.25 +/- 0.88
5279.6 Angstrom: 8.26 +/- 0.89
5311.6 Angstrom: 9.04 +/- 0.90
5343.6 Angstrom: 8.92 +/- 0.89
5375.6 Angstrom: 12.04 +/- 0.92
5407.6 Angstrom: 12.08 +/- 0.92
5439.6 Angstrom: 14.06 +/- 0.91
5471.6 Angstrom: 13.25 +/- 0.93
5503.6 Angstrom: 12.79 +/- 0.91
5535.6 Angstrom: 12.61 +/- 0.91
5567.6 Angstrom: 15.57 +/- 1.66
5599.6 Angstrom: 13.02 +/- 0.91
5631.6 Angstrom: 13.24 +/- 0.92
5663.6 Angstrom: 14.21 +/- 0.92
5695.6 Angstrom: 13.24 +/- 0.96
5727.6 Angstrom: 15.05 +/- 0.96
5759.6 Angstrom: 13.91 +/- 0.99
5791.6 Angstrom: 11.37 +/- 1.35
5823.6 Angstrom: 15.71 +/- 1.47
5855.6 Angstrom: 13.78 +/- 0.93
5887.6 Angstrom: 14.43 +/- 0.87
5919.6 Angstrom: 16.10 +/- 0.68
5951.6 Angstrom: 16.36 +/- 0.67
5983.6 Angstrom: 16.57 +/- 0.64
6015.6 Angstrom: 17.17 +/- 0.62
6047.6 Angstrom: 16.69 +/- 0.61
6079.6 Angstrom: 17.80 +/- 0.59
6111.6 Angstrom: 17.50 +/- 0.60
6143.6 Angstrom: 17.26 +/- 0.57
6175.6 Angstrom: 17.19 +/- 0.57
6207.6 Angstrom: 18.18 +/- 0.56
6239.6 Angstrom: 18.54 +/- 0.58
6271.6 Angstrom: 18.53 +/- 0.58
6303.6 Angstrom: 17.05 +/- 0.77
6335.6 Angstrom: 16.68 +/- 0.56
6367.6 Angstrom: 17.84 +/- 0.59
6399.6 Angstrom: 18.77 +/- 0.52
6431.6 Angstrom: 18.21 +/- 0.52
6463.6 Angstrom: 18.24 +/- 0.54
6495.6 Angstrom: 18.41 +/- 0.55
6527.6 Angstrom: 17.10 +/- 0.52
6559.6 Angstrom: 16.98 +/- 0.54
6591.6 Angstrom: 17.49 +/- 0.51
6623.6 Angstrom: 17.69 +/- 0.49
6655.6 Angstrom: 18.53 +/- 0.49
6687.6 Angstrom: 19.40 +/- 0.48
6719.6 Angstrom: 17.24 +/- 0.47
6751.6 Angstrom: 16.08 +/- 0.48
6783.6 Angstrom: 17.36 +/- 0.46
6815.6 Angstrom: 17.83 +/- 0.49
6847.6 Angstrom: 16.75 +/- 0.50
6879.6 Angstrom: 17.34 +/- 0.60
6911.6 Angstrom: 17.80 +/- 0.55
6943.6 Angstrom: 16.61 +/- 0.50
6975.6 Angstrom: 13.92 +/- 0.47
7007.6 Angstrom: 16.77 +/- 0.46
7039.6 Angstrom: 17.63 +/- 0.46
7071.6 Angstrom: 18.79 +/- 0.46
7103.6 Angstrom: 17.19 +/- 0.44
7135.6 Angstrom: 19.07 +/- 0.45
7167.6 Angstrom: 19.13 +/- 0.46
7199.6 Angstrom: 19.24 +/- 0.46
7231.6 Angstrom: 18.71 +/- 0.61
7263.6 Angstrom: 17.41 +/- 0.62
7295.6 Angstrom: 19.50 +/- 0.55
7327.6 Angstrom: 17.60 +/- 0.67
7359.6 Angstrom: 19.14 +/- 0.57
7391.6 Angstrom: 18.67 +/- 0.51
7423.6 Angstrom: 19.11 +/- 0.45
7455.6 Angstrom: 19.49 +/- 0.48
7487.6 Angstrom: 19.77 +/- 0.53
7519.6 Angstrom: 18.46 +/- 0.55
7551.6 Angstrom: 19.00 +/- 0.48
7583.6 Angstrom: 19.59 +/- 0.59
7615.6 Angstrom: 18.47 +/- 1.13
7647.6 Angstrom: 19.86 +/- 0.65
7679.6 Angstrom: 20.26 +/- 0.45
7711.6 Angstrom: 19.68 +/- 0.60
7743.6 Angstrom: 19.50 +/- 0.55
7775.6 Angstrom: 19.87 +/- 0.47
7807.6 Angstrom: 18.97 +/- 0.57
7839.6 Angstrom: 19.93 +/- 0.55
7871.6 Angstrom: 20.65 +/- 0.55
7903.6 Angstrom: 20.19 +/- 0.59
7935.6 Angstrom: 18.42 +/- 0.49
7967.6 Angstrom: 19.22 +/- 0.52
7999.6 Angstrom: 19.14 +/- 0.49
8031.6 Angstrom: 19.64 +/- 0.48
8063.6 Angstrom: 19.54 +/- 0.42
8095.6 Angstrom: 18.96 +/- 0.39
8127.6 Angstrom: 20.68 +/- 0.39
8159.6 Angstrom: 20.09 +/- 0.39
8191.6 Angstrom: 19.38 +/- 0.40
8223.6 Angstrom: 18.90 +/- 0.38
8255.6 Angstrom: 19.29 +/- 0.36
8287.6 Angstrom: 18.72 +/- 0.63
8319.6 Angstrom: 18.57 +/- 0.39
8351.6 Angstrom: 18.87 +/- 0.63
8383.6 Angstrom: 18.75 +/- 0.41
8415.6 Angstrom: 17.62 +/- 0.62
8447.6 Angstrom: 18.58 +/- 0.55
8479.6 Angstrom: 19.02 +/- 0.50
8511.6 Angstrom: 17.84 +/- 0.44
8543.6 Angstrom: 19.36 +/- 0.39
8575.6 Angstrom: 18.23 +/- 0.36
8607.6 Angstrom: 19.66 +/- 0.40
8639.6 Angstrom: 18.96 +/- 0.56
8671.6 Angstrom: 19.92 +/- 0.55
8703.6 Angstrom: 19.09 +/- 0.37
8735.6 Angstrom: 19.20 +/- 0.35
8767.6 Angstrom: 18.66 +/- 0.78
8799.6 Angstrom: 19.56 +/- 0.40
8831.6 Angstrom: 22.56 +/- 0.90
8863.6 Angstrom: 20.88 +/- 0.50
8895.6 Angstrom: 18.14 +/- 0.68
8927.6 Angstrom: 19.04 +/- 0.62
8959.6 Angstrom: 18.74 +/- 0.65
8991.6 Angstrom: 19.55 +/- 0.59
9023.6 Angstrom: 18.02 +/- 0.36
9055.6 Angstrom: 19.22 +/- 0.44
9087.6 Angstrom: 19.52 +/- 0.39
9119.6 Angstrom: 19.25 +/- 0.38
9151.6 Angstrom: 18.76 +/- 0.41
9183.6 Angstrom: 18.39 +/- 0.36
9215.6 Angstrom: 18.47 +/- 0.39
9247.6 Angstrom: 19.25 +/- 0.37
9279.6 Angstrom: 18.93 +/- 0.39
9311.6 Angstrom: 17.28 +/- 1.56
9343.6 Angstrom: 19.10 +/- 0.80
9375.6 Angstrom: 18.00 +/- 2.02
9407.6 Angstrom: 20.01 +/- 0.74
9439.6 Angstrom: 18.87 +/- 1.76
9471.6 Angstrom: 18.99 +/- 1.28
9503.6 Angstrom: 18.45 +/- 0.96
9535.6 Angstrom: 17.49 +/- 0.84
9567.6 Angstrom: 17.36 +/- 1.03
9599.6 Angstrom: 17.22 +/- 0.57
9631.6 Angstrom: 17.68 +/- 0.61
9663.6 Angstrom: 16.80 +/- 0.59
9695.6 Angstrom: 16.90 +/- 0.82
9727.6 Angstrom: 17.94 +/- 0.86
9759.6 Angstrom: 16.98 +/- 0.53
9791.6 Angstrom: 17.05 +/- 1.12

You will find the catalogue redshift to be 0.35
